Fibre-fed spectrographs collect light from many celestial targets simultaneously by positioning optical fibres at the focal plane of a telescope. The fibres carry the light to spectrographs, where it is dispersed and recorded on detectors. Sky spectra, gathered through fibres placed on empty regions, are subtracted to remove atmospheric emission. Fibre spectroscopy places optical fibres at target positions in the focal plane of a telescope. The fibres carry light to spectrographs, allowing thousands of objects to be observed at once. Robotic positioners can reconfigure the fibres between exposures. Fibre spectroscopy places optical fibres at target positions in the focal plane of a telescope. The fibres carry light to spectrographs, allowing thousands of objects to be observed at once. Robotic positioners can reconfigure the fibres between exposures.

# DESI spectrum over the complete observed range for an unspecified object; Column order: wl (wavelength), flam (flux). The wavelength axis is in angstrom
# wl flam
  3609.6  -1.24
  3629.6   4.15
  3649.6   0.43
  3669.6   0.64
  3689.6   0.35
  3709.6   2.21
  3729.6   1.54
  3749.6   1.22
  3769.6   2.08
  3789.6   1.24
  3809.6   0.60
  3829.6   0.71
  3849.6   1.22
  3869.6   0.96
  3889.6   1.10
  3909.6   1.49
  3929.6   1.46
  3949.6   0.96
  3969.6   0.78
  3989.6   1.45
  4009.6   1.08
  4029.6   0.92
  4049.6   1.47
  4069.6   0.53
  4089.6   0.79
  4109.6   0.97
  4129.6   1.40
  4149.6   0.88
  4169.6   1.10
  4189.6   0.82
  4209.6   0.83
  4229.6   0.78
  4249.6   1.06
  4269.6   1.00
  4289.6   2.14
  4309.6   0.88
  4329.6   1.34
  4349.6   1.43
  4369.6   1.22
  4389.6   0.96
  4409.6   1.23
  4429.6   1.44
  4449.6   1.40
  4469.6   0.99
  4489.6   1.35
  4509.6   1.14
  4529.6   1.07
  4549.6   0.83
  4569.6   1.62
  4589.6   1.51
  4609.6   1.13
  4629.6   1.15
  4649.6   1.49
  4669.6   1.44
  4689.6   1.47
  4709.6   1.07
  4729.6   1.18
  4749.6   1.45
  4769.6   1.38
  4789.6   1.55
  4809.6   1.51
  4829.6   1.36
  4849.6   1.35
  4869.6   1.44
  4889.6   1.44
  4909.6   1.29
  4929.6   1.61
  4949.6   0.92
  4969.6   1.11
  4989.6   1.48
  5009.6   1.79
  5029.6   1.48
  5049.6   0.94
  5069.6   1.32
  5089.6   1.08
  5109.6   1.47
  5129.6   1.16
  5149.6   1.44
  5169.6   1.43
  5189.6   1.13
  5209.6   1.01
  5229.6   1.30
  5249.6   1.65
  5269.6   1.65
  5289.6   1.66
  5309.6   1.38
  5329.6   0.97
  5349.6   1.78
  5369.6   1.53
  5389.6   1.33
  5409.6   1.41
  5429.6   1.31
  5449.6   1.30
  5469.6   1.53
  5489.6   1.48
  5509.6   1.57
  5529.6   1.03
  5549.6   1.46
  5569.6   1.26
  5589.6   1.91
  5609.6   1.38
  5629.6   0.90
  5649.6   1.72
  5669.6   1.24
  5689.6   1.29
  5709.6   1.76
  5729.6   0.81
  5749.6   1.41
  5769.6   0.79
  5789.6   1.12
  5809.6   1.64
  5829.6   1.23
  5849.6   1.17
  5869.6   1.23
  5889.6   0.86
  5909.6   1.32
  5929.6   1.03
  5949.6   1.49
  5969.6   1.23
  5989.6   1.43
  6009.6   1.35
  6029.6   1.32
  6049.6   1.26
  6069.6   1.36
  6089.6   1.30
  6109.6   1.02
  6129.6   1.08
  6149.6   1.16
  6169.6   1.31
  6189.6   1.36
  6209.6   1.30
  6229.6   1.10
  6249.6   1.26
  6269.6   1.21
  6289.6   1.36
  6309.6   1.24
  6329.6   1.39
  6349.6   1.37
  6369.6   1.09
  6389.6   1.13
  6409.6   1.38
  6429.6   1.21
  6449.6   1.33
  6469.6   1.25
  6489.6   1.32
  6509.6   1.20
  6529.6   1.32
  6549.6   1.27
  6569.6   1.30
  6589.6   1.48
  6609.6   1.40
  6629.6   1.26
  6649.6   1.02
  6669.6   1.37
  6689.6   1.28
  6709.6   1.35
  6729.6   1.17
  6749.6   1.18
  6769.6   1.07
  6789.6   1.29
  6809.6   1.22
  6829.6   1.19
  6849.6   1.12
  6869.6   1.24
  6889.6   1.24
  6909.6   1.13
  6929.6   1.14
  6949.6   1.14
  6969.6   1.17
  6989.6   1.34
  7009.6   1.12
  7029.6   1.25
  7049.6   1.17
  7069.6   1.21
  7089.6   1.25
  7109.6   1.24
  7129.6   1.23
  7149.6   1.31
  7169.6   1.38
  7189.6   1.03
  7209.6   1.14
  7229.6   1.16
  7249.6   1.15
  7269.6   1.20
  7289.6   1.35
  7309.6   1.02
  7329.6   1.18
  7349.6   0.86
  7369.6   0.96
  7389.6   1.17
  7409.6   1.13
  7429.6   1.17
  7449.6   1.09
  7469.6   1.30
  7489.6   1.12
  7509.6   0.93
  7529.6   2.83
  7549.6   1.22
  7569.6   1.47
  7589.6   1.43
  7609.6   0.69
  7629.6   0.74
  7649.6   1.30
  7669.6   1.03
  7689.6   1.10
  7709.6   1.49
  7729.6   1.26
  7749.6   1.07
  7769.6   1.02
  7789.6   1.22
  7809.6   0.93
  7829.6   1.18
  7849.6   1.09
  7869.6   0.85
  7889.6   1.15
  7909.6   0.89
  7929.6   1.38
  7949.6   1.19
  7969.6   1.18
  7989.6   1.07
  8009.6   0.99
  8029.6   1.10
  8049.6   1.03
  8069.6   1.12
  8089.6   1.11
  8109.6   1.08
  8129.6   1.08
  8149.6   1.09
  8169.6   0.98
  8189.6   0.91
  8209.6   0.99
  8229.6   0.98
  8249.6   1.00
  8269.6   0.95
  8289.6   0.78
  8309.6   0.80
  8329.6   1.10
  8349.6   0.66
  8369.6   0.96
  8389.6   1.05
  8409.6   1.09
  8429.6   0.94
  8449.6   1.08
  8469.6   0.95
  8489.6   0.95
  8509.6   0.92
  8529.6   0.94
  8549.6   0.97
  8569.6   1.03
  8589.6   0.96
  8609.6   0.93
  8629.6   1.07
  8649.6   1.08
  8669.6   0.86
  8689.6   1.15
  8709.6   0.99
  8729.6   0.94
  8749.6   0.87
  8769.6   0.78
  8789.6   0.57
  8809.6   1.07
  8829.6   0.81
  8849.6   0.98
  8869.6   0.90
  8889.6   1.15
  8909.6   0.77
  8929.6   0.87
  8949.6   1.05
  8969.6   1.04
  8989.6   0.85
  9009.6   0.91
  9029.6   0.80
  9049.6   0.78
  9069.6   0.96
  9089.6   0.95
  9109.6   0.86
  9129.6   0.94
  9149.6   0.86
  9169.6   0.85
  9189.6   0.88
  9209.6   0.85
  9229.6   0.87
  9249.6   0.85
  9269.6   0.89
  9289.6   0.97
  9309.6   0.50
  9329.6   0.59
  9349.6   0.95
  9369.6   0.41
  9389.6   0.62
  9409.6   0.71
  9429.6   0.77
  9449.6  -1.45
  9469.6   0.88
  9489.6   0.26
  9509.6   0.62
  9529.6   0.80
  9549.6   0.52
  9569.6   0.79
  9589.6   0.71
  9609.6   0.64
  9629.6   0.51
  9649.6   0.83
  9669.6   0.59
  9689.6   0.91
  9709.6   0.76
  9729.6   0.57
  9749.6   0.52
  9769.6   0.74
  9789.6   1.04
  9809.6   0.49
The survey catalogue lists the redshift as 0.148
